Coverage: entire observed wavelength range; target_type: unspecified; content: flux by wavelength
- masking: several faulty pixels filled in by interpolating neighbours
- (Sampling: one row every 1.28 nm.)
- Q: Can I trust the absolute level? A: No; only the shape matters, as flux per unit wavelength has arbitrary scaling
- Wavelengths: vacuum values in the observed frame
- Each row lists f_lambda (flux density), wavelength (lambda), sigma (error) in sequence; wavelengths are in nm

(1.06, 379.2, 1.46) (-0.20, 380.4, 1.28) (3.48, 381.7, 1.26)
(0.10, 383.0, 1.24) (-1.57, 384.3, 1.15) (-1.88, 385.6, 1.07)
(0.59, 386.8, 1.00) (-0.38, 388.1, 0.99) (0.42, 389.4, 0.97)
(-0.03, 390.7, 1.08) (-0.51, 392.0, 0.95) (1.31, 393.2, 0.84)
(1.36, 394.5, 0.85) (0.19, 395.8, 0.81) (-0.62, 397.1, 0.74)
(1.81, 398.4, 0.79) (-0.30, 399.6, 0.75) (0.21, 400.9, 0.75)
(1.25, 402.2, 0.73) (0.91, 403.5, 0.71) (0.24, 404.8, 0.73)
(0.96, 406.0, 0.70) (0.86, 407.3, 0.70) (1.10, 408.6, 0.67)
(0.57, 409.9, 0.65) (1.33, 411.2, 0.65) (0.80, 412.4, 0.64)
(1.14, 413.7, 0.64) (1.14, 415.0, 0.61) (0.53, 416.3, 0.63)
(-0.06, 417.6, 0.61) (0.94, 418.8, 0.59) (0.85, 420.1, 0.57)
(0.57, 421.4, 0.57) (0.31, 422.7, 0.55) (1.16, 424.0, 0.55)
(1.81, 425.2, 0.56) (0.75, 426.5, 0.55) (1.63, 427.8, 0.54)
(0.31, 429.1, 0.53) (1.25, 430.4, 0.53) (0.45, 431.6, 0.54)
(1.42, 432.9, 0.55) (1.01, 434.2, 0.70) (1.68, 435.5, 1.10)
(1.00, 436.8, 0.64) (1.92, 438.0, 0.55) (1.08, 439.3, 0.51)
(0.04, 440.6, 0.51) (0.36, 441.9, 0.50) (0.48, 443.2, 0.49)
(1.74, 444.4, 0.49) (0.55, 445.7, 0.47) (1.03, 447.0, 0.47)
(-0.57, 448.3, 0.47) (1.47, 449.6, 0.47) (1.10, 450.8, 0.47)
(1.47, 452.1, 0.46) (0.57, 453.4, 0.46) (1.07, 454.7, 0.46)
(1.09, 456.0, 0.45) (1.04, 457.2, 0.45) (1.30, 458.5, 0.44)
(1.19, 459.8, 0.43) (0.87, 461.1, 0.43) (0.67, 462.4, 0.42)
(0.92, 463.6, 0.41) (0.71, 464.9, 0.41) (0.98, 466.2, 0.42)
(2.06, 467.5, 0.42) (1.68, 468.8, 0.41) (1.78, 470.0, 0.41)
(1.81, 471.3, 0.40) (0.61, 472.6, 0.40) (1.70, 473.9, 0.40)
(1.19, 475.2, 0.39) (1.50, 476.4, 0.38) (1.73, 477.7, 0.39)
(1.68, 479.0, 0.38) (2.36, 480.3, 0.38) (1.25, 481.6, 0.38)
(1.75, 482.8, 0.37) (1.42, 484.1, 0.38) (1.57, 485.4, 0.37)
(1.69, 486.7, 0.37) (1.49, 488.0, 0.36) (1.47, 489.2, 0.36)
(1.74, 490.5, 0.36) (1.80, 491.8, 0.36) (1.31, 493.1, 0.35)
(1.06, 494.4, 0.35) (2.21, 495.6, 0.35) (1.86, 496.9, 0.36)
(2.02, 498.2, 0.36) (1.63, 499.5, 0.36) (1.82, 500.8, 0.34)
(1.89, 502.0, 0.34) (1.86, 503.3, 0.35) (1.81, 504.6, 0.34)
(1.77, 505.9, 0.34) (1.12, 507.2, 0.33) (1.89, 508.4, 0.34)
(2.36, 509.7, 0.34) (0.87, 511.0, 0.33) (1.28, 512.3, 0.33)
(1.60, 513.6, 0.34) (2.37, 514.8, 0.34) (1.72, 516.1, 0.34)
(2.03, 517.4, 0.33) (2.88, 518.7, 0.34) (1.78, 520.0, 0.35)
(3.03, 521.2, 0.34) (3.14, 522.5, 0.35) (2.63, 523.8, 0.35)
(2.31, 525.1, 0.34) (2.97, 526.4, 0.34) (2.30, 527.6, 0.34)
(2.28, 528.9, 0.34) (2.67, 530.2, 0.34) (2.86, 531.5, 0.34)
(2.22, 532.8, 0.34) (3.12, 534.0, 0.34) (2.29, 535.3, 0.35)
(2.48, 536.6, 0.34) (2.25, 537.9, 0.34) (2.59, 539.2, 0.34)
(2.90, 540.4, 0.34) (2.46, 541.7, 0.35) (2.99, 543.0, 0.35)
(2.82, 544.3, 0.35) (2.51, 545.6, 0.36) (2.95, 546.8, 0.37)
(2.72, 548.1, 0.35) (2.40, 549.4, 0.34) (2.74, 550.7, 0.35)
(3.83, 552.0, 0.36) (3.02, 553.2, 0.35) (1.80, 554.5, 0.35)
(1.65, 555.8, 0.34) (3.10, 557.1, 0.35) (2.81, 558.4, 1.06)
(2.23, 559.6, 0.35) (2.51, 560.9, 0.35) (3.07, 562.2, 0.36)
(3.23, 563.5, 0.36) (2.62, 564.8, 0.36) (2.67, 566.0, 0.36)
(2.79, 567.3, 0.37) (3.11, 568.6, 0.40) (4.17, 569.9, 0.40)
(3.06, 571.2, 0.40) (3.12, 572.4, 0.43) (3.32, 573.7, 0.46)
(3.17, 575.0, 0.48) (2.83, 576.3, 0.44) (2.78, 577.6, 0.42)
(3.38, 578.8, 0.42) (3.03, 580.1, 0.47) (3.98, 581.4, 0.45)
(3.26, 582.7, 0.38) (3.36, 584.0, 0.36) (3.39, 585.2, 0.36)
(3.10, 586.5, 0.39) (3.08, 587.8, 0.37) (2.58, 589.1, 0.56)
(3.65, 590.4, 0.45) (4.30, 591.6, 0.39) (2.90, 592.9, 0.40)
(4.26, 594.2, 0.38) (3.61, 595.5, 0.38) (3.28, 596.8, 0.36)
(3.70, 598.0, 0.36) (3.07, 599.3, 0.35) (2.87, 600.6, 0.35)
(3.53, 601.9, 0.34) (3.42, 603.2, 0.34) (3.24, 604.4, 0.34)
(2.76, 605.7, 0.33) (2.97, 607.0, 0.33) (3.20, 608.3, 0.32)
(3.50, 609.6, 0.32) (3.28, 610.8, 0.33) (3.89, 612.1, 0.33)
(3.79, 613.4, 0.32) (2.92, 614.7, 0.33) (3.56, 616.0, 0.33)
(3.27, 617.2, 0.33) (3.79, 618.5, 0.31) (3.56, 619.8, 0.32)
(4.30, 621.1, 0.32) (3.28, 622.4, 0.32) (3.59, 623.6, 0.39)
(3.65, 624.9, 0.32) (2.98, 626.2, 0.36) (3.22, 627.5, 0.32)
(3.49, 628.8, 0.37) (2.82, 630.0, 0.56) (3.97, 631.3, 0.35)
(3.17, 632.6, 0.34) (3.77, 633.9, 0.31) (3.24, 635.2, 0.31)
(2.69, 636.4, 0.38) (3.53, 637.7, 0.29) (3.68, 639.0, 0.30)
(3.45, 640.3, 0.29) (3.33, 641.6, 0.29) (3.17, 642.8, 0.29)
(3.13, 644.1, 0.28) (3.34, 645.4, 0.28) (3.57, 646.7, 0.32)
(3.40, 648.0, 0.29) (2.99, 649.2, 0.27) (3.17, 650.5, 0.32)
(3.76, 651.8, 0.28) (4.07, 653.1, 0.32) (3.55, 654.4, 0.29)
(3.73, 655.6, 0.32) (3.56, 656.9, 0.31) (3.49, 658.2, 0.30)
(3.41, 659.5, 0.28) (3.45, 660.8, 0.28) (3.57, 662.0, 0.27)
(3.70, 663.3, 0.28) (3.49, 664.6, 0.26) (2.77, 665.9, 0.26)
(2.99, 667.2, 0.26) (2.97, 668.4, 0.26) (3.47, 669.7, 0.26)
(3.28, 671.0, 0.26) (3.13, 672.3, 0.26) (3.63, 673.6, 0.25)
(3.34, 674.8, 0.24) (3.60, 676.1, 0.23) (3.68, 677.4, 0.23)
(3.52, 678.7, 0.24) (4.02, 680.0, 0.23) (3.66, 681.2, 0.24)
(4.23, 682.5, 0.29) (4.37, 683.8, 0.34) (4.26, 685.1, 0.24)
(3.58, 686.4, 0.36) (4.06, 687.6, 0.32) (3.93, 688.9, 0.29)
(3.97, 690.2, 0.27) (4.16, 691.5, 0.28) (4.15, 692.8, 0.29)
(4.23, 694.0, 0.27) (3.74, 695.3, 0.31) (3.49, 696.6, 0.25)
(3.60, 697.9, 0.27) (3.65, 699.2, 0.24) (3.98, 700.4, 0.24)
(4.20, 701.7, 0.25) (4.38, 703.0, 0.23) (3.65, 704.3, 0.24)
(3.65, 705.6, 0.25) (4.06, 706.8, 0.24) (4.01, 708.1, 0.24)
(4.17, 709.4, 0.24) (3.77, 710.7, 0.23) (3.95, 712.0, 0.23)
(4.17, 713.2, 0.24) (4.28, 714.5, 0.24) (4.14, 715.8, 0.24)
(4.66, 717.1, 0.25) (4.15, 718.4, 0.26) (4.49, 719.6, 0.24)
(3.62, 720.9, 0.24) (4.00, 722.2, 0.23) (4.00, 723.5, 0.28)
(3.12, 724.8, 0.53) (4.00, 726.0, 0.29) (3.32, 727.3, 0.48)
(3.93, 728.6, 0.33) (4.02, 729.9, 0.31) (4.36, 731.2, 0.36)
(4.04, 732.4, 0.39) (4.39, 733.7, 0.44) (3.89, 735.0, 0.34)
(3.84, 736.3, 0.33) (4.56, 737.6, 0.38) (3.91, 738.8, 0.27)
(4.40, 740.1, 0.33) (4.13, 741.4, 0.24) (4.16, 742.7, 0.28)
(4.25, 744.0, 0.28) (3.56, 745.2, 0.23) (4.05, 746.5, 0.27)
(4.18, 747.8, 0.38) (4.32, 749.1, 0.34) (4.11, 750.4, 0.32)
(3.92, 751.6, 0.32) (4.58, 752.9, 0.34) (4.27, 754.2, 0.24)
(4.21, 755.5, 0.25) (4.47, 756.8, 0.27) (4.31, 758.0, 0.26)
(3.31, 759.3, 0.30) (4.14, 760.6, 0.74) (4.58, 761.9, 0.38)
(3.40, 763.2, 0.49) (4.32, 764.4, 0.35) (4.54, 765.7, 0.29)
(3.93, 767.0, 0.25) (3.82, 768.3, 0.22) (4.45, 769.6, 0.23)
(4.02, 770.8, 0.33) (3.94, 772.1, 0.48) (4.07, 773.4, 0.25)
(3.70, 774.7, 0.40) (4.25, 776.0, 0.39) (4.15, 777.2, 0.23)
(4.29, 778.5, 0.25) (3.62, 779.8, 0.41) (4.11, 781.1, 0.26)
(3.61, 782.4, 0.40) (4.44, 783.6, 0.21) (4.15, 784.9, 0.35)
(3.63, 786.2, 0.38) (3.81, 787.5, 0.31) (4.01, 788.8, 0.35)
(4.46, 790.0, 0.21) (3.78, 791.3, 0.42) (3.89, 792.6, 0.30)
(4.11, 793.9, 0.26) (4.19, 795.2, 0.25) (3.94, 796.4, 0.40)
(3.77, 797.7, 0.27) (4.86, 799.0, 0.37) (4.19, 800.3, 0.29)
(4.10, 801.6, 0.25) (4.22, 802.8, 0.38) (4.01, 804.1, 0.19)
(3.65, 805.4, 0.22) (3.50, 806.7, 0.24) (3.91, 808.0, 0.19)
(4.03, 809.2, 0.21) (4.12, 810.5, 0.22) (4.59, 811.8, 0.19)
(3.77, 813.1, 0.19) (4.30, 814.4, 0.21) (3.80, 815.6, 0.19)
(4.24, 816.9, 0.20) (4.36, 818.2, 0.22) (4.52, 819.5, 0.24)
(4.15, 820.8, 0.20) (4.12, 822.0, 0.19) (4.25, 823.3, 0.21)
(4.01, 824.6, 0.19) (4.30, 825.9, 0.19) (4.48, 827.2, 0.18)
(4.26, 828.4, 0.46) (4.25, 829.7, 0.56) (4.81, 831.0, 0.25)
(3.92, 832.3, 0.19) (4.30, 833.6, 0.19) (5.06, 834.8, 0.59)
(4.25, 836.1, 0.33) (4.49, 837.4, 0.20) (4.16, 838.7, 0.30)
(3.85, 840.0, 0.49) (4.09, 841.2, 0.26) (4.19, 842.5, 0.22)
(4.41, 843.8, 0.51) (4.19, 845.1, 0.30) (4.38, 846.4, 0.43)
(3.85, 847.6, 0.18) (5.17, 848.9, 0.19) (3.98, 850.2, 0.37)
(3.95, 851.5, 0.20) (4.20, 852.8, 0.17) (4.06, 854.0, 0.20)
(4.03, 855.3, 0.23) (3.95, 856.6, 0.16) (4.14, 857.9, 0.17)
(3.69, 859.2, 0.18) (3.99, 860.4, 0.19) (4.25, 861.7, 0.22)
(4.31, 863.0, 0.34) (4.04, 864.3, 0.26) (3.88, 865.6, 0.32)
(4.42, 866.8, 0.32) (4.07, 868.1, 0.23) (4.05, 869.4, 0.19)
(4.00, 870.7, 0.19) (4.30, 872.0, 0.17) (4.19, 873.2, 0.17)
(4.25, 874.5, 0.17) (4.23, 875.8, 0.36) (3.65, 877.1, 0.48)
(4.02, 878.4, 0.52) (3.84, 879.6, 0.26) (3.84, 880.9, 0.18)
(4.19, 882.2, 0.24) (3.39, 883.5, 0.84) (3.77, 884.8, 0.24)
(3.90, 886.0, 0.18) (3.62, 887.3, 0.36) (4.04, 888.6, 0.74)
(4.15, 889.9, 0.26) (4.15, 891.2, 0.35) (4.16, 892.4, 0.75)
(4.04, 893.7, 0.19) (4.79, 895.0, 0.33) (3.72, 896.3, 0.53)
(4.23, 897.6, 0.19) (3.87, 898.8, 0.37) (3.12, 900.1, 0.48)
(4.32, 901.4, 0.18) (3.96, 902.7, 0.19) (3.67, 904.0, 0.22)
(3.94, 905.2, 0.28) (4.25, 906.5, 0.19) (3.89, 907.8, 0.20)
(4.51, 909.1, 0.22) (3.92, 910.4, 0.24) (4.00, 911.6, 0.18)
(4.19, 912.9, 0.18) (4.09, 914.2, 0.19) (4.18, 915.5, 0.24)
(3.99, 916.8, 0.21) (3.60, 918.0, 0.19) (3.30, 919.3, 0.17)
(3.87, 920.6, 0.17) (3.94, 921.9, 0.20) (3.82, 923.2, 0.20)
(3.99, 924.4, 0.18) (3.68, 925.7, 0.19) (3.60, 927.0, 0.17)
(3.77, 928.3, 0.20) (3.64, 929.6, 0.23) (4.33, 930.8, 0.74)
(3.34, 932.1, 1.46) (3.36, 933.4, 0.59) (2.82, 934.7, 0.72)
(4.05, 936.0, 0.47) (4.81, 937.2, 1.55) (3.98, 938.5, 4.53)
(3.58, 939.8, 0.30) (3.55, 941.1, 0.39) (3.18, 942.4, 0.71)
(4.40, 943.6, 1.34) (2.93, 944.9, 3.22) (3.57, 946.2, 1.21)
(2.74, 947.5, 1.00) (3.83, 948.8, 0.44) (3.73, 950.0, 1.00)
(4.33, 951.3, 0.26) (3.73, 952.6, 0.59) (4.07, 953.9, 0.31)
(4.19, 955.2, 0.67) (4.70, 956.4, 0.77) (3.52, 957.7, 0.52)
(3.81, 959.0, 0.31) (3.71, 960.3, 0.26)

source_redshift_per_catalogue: 0.29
